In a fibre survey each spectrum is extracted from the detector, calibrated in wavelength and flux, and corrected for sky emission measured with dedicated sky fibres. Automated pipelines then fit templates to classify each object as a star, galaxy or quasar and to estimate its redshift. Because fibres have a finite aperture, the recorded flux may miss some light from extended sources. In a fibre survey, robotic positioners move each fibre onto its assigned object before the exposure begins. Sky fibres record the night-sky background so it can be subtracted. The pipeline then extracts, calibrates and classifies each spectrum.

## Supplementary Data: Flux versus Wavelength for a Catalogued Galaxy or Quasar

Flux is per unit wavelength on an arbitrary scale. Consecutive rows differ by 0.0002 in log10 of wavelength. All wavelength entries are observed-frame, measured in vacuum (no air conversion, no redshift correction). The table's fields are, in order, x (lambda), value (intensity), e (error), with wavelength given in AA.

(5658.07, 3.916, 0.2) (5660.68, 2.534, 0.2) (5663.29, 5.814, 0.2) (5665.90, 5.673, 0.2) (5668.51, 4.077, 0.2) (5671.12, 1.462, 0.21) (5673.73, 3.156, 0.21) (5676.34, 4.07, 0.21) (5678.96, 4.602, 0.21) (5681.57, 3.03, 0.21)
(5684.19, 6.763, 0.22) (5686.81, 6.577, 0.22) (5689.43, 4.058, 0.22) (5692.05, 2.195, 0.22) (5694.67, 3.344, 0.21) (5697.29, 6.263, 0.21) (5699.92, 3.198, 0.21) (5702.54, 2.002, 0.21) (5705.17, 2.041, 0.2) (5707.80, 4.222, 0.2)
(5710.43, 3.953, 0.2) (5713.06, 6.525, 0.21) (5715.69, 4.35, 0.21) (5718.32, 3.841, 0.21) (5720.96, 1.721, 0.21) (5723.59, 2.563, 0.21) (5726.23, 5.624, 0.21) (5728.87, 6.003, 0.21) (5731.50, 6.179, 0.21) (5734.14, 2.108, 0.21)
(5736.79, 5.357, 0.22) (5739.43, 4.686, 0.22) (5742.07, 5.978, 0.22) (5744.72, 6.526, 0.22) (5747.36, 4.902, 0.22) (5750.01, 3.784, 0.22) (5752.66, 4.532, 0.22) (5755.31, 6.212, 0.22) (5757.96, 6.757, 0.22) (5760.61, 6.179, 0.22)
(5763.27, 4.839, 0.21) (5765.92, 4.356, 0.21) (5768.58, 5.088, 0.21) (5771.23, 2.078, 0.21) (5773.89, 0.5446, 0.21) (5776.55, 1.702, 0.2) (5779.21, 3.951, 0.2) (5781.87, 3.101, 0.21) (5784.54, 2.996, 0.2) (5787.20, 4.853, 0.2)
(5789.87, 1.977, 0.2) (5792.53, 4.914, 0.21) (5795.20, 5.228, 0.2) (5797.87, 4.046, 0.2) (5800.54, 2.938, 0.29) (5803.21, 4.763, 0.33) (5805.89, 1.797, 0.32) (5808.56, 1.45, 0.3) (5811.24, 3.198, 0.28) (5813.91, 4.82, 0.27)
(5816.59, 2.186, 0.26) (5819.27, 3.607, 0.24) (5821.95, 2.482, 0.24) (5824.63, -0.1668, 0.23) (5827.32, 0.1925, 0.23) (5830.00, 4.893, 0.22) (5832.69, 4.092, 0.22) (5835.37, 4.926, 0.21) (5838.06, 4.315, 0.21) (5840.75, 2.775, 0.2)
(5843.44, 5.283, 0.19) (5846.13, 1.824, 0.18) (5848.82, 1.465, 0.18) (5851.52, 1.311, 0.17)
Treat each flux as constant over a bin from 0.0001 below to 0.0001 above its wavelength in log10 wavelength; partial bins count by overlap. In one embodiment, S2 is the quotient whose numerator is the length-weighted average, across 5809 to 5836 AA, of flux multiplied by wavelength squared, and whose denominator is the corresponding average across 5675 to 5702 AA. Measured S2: 0.7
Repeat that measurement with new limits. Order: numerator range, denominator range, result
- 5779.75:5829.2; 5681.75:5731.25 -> 0.75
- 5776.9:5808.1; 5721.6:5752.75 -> 0.76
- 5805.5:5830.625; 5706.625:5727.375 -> 0.61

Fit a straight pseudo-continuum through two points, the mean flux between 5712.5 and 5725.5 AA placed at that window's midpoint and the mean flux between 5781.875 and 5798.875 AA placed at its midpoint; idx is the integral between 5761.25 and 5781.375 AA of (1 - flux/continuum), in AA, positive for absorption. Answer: 2.9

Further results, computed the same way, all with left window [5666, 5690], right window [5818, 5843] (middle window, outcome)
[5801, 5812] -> 1.7 AA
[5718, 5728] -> 1.0 AA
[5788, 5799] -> -2.3 AA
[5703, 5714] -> 0.3 AA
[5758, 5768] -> -4.7 AA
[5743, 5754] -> -3.6 AA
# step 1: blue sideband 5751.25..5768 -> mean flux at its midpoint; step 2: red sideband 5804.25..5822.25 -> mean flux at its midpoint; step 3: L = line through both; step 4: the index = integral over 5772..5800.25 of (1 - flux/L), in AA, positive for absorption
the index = 5.1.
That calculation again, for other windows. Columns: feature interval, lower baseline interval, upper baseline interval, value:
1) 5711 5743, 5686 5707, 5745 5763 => 0.30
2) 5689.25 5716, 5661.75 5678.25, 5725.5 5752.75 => 4.34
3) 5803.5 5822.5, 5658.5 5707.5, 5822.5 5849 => 1.42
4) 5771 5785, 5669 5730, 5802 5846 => 4.26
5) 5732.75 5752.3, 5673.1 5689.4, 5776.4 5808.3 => -3.41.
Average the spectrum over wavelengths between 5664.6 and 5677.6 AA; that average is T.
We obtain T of 3.69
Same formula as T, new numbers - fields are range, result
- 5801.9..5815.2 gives 3.2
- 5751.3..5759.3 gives 5.83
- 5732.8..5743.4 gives 4.53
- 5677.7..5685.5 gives 4.8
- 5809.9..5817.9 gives 3.41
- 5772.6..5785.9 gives 2.47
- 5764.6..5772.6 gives 3.82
